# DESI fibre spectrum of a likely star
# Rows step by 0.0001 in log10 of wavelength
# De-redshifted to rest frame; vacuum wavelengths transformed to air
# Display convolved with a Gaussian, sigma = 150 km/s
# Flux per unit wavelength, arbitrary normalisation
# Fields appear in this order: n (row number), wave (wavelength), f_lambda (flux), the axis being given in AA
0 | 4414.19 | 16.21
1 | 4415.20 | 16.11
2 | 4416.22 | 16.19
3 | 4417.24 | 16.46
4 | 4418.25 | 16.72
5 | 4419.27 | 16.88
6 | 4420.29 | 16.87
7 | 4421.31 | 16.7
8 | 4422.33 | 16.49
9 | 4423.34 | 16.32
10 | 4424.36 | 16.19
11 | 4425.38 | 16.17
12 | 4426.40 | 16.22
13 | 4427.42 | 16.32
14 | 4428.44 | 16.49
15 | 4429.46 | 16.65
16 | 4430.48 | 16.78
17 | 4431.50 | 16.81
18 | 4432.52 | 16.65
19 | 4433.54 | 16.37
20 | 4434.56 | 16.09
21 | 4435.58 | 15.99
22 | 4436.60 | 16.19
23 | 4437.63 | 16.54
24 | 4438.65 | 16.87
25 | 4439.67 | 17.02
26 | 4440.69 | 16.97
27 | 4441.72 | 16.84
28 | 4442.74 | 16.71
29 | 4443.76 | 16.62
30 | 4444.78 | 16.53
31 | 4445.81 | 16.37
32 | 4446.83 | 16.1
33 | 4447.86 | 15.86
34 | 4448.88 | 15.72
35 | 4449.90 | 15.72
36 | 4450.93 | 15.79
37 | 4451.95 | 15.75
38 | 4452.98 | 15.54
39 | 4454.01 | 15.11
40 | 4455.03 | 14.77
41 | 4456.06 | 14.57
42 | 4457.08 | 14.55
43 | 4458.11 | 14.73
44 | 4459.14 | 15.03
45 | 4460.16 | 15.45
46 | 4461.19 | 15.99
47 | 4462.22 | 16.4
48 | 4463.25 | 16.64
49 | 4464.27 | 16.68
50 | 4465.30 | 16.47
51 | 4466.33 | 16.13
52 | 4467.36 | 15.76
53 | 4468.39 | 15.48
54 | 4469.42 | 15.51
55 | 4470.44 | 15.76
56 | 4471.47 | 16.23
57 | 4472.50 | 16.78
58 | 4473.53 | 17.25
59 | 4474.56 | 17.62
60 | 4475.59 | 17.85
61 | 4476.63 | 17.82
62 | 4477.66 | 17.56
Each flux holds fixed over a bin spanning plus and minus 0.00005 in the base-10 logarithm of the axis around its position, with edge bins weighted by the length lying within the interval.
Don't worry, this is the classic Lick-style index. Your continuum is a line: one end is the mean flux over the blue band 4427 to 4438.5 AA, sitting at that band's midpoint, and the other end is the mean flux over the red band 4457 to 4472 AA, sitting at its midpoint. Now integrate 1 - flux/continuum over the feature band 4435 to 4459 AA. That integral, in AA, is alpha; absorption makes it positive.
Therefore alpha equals 0.36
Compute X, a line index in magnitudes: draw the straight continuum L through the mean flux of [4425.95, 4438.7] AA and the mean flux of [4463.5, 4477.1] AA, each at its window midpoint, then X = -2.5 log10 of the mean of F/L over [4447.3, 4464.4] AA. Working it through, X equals 0.07 mag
